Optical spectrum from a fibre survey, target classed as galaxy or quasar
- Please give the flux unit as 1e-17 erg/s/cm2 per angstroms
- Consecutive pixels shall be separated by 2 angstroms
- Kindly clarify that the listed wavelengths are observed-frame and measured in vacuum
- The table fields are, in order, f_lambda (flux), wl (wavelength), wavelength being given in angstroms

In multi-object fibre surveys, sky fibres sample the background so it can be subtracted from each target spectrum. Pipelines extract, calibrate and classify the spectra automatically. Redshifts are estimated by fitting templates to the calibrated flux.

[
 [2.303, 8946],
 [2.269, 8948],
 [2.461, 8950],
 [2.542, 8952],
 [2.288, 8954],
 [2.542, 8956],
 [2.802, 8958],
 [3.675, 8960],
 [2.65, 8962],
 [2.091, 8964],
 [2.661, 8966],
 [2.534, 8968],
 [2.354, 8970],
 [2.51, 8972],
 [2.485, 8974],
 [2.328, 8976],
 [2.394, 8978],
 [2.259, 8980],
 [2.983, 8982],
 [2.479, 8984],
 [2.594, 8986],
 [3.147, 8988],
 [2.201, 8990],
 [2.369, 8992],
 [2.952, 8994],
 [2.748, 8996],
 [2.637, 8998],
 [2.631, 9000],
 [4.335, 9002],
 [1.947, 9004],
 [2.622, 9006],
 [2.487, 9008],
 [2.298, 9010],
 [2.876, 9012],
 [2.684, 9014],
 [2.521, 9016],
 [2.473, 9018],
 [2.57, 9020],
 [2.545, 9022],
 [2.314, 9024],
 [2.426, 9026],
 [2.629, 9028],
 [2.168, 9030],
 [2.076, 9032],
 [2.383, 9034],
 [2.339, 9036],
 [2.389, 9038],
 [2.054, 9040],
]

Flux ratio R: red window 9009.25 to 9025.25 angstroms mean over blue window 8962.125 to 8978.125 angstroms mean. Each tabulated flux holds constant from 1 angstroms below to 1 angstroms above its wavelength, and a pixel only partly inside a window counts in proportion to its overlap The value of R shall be 1.04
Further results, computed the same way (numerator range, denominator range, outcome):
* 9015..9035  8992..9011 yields 0.89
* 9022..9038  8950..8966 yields 0.89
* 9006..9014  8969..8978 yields 1.07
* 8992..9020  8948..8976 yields 1.05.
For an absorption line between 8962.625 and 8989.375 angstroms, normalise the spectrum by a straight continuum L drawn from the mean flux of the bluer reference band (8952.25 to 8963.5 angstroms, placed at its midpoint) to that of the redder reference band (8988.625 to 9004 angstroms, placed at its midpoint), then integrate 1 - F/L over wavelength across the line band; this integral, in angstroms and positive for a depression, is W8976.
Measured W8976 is 2.4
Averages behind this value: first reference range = 2.74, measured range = 2.52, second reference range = 2.79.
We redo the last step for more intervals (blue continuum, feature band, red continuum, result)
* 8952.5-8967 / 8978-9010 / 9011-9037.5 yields -1.4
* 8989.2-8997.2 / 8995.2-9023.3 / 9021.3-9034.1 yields -2.1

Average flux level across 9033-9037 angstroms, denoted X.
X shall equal 2.36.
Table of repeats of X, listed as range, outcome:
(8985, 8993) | 2.58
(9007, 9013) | 2.55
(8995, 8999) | 2.69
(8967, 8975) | 2.47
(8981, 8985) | 2.73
